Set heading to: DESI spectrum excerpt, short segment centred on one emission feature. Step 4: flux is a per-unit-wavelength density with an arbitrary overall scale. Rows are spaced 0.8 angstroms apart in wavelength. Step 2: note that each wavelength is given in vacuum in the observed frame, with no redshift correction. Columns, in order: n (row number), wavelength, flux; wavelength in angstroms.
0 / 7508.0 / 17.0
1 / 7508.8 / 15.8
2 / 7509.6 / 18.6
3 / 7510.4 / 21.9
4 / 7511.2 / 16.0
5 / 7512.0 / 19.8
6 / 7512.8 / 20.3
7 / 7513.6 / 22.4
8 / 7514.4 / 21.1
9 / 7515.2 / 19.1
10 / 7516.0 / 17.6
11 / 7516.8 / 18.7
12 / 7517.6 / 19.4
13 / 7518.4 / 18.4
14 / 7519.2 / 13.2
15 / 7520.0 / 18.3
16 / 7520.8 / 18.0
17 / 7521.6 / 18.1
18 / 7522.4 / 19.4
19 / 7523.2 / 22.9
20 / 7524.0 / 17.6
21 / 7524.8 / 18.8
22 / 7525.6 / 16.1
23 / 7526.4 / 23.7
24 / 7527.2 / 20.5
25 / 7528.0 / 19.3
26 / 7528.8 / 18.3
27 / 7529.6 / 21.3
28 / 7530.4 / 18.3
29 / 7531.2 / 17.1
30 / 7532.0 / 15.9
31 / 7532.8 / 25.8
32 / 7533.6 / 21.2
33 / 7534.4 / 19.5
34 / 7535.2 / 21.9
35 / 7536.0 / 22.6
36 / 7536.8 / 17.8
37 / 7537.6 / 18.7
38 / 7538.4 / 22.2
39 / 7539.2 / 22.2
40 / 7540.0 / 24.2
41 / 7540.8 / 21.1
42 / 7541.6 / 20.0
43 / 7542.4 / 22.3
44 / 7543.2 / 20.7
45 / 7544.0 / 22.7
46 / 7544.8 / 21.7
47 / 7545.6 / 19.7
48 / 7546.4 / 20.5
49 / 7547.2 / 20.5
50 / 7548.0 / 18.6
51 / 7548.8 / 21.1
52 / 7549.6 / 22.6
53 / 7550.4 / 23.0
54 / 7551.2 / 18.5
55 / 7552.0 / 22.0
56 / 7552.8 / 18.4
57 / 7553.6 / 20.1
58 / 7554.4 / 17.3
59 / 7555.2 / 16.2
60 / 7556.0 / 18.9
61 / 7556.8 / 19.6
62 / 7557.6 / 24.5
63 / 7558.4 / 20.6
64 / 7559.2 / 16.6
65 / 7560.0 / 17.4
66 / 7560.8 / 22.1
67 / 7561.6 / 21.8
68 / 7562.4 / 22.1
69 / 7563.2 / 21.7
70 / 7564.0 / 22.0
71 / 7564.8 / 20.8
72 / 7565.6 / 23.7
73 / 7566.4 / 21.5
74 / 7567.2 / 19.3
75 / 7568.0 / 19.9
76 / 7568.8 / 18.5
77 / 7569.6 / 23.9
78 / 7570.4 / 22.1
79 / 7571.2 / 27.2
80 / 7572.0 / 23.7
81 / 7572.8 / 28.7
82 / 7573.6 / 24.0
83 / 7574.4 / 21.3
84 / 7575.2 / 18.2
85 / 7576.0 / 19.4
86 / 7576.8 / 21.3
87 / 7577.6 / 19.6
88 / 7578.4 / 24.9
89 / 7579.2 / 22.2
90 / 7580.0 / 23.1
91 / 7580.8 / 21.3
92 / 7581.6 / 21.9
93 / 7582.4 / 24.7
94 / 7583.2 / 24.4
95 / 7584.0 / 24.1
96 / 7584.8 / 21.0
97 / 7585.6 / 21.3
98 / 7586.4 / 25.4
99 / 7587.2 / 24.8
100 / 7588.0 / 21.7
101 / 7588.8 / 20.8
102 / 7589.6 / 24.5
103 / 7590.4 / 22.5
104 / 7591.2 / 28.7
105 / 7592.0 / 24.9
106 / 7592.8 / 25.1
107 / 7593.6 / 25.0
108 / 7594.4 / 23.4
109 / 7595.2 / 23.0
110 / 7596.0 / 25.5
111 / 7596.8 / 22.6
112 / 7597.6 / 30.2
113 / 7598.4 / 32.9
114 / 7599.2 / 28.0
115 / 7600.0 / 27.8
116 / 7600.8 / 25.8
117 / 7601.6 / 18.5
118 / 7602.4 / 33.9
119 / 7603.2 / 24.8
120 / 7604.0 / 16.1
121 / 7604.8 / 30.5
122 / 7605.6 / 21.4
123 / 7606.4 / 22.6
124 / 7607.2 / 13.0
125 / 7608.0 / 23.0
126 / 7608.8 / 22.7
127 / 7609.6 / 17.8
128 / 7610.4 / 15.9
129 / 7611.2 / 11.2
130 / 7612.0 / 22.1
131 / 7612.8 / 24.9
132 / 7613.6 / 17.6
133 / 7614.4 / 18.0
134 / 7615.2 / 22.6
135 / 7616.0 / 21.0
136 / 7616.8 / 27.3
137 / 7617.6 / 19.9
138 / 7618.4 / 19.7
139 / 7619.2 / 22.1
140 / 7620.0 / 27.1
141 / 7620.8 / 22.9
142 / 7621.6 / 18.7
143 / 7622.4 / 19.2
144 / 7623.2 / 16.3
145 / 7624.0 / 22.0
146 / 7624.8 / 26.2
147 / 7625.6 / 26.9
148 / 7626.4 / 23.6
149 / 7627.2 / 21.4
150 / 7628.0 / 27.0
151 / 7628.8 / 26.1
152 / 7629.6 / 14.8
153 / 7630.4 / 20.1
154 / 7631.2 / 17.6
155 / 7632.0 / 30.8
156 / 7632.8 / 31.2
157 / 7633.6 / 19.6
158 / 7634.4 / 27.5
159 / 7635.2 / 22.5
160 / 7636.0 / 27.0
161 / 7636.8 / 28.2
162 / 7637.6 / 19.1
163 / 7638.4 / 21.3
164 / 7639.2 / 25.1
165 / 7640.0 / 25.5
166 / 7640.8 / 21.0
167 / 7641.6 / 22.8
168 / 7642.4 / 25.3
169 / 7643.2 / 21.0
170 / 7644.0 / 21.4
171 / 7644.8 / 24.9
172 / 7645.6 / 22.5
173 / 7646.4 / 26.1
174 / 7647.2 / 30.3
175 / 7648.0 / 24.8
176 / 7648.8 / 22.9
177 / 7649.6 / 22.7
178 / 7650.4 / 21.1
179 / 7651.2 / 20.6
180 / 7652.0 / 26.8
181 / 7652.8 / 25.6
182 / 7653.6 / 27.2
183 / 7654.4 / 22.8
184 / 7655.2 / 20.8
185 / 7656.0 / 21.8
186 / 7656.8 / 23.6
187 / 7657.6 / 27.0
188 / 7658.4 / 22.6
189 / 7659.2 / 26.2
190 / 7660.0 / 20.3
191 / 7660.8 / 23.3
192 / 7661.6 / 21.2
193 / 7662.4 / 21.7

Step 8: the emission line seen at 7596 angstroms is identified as C IV 1549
